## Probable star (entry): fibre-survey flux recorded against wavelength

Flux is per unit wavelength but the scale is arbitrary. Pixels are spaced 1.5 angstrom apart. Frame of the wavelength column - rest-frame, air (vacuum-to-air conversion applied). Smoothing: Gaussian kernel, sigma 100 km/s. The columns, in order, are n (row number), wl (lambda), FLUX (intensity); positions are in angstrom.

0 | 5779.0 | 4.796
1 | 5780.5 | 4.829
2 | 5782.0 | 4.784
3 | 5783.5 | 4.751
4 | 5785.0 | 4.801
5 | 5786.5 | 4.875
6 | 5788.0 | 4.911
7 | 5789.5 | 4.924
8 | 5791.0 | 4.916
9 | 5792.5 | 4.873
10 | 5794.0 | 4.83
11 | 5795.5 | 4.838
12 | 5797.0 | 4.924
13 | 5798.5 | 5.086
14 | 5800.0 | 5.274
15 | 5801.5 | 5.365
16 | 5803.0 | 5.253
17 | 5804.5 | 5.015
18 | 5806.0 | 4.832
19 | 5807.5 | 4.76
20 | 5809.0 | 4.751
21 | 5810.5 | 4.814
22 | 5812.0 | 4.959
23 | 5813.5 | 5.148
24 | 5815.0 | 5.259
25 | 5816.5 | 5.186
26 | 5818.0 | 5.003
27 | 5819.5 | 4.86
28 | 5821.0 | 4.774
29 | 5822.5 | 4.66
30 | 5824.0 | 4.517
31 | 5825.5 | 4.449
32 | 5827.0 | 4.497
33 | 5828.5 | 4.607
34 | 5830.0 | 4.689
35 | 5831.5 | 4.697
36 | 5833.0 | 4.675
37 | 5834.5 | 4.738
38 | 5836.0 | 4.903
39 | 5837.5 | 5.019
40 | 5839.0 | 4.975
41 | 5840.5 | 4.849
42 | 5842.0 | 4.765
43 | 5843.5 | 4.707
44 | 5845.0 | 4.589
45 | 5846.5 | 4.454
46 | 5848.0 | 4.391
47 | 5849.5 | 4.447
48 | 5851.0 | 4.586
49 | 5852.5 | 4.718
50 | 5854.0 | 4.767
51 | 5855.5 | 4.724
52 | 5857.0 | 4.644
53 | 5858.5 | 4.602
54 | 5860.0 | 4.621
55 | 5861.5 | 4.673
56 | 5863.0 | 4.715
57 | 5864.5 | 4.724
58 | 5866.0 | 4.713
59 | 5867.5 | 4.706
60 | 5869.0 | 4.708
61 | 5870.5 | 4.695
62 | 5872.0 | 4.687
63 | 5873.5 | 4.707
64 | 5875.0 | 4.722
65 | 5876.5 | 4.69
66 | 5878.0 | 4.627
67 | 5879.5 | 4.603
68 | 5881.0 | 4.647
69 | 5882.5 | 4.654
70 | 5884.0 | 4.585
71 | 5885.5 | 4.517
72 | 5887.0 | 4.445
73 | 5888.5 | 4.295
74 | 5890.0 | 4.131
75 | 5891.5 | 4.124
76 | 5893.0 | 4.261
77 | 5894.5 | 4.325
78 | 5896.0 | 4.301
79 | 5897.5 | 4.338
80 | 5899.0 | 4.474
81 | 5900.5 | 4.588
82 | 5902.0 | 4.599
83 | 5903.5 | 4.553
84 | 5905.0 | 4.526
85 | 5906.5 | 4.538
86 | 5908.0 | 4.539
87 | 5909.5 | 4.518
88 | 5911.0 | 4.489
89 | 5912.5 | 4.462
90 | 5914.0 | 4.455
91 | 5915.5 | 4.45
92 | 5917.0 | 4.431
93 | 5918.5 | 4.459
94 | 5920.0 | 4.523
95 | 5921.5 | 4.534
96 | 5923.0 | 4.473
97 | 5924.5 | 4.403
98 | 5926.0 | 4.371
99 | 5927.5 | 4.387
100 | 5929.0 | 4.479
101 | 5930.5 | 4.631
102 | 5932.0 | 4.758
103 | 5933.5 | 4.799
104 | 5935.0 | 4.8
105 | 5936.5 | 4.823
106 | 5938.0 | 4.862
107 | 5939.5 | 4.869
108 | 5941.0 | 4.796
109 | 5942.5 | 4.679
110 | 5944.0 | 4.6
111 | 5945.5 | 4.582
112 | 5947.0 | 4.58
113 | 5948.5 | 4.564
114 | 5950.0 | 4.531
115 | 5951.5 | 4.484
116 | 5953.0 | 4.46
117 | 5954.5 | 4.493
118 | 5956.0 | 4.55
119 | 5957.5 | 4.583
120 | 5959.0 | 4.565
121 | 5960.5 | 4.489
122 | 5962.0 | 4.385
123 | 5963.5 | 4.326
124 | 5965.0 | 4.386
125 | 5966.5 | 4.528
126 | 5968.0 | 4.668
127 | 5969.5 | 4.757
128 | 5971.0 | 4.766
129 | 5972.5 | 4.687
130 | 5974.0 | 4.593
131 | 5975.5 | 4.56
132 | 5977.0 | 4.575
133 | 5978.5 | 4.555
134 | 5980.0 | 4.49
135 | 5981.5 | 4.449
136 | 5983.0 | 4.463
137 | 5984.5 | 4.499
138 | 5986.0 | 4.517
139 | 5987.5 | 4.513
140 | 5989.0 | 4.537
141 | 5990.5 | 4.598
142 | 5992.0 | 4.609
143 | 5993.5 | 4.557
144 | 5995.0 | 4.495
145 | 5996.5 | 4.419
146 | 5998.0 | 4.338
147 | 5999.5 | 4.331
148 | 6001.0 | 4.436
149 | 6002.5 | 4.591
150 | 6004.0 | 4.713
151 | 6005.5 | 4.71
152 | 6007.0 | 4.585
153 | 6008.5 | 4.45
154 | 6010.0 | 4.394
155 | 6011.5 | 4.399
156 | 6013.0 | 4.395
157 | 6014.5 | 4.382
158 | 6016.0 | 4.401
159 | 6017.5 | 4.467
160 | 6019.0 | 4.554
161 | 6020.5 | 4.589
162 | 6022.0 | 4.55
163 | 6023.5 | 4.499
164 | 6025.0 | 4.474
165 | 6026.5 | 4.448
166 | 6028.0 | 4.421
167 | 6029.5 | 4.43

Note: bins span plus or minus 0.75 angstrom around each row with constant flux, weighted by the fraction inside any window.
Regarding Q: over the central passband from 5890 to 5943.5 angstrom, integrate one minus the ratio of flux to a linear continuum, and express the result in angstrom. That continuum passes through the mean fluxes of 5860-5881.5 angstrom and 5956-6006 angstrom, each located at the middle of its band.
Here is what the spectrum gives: 1.10 angstrom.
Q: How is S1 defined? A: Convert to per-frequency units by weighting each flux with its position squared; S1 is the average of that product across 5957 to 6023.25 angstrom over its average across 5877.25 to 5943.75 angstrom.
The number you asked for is 1.0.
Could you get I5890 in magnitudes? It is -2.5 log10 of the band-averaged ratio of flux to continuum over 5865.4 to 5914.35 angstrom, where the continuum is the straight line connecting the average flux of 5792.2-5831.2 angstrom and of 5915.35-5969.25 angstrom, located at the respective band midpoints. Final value 0.04 mag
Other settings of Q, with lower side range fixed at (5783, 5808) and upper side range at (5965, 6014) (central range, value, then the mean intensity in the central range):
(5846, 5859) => 0.6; 4.6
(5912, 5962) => 0.8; 4.57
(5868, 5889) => 0.7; 4.62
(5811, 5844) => 0.5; 4.82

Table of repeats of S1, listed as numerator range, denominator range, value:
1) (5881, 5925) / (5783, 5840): 0.94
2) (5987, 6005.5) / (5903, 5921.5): 1.03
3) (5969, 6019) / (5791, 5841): 0.98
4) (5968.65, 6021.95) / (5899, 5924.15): 1.03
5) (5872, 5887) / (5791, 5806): 0.95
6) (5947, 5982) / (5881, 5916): 1.04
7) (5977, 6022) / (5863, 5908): 1.03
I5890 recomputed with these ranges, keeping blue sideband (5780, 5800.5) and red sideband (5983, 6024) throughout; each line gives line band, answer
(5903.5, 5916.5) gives 0.042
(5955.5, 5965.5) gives 0.027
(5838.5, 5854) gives 0.033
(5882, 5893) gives 0.081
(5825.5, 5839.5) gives 0.019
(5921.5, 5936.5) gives 0.014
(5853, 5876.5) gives 0.015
